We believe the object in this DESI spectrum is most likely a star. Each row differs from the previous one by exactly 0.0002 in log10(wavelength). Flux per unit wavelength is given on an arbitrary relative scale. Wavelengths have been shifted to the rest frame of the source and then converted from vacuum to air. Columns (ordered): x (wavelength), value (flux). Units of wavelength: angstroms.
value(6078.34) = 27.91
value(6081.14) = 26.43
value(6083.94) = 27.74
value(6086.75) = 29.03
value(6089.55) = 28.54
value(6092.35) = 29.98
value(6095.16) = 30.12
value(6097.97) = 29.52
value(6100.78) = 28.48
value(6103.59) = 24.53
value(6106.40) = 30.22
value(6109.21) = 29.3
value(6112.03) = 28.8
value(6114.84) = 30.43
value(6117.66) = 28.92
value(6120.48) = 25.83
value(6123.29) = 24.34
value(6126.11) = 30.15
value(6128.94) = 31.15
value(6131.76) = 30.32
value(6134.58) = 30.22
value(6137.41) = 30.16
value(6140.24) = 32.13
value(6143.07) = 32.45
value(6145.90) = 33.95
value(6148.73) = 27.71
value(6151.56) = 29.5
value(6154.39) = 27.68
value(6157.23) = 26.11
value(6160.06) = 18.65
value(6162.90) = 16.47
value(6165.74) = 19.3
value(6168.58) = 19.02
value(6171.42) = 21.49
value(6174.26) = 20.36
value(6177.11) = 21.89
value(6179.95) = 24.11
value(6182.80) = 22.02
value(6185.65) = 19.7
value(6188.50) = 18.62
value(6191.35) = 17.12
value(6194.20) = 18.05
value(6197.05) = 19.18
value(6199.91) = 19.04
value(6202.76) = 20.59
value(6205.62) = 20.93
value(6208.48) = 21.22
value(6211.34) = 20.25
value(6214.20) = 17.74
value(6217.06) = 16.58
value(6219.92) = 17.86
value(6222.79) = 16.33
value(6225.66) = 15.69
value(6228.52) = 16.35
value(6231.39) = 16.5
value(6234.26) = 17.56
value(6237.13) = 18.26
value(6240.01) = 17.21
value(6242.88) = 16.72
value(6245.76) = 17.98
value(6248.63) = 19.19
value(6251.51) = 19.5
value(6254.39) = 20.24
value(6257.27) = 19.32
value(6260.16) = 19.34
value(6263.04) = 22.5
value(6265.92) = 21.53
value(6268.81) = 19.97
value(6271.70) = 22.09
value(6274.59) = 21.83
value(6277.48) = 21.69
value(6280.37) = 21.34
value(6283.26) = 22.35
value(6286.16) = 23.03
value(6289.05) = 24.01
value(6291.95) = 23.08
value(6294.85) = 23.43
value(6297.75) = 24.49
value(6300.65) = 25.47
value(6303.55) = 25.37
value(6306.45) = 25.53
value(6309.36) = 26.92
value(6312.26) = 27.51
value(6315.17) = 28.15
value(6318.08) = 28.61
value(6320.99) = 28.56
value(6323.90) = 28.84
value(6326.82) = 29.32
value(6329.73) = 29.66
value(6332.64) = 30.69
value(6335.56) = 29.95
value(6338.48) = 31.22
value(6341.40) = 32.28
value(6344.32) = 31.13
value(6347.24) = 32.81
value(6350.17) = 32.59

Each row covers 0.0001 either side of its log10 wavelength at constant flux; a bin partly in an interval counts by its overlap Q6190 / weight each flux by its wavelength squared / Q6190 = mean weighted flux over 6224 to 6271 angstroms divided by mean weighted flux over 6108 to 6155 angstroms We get 0.7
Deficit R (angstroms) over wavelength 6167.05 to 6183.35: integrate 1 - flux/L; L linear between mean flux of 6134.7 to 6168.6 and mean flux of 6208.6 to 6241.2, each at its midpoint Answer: 1.5 angstroms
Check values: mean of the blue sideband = 26.5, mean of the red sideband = 17.5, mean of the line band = 21.4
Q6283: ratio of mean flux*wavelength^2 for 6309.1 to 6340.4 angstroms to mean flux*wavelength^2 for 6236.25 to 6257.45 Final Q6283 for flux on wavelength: 1.6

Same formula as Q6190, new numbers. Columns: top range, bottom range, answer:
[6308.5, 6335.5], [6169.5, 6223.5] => 1.52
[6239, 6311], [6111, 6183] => 0.87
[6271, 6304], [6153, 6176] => 1.14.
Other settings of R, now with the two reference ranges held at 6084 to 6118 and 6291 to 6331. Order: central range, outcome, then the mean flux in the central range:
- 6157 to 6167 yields 3.1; 19.4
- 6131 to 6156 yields -1.7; 30.4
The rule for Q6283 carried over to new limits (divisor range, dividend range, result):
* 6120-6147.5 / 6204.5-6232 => 0.61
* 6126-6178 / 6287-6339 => 1.09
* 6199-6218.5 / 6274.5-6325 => 1.33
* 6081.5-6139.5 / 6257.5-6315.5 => 0.85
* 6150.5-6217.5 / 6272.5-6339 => 1.31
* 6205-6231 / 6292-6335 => 1.57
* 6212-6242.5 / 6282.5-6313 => 1.48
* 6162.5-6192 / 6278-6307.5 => 1.22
